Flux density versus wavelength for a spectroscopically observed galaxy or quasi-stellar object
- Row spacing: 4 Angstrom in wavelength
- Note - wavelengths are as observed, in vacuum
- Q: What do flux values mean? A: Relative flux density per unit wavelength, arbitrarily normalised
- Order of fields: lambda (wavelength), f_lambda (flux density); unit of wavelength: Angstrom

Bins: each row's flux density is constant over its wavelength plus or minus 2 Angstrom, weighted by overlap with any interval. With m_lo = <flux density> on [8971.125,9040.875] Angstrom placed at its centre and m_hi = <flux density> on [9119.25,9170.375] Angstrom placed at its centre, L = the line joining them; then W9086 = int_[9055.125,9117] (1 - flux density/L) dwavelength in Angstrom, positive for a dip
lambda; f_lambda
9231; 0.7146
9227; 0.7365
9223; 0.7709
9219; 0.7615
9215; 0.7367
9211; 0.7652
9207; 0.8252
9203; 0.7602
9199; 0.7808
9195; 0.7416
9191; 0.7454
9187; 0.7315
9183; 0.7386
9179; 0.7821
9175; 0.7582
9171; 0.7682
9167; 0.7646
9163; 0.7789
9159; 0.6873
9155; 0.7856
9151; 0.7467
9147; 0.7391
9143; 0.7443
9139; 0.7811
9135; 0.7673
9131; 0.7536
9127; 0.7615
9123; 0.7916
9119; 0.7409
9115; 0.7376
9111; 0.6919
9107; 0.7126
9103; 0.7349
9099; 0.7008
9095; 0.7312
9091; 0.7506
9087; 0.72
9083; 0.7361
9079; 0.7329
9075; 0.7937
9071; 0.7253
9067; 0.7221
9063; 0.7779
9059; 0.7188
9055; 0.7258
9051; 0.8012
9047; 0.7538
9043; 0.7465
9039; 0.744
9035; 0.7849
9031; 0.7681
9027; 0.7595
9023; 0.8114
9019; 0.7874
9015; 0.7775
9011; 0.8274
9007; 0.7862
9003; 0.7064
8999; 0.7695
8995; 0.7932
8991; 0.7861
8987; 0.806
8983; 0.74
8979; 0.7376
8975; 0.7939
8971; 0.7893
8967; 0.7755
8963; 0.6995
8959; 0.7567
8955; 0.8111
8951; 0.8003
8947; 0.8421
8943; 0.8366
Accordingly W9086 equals 2.7 Angstrom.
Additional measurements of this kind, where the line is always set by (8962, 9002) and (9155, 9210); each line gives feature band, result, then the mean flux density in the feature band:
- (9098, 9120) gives 1.3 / 0.72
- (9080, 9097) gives 0.7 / 0.734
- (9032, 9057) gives 0.2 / 0.76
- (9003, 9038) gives -0.7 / 0.782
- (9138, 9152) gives 0.2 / 0.751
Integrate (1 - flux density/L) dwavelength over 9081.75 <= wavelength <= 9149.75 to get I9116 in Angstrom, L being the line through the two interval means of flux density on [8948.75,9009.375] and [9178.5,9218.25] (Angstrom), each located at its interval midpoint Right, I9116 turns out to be 2.0 Angstrom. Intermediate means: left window 0.771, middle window 0.741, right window 0.76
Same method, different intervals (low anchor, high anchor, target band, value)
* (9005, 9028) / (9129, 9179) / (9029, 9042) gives 0.4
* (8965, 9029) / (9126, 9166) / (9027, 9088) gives 1.4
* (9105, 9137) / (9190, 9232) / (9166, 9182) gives -0.3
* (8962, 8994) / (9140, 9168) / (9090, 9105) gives 0.6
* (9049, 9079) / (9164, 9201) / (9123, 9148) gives -0.2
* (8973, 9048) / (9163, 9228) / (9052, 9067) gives 0.5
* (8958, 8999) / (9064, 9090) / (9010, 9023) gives -0.7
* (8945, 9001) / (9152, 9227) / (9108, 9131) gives 0.6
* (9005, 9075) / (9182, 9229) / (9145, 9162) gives 0.4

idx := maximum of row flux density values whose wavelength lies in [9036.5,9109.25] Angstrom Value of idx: 0.8012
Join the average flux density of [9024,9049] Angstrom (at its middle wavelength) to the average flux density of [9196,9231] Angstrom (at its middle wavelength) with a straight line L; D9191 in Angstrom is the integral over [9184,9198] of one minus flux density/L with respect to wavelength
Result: 0.38 Angstrom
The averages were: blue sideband 0.762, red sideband 0.763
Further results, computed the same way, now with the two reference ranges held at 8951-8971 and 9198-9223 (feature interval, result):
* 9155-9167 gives 0.4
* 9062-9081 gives 0.5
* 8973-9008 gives 0.0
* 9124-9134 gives 0.1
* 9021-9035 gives -0.2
